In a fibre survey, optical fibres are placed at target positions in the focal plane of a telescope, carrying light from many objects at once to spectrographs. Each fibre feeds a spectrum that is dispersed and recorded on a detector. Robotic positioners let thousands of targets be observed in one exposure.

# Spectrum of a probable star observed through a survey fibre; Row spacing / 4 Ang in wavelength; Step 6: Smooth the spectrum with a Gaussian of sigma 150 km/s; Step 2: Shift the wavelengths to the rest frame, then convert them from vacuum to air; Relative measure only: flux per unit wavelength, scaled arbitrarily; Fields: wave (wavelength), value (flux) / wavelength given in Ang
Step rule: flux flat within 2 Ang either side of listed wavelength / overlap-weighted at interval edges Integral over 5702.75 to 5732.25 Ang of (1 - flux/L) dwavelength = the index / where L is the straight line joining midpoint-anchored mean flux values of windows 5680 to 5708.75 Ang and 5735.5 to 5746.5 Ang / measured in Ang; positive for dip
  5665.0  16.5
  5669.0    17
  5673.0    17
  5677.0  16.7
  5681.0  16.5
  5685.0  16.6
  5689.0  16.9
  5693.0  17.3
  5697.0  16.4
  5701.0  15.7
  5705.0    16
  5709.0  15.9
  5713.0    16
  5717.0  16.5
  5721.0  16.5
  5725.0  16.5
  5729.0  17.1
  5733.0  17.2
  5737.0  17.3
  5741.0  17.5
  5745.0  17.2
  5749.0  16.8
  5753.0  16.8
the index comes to 0.9 Ang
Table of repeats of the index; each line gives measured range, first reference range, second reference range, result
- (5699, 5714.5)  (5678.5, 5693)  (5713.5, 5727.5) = 0.6 Ang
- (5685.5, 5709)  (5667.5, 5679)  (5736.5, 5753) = 0.8 Ang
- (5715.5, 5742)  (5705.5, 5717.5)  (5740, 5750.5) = -0.5 Ang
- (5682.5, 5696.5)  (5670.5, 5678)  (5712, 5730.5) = -0.1 Ang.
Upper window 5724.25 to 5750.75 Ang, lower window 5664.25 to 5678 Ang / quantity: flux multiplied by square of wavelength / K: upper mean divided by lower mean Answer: 1.04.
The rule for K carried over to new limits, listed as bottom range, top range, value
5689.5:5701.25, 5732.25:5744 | 1.06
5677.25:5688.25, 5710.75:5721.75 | 0.99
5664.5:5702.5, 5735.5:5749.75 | 1.05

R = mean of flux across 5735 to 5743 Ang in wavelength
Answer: 17.4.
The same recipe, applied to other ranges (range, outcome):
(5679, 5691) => 16.7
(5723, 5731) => 16.8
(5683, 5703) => 16.6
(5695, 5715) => 16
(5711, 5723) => 16.3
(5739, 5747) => 17.4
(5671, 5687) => 16.7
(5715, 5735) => 16.8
